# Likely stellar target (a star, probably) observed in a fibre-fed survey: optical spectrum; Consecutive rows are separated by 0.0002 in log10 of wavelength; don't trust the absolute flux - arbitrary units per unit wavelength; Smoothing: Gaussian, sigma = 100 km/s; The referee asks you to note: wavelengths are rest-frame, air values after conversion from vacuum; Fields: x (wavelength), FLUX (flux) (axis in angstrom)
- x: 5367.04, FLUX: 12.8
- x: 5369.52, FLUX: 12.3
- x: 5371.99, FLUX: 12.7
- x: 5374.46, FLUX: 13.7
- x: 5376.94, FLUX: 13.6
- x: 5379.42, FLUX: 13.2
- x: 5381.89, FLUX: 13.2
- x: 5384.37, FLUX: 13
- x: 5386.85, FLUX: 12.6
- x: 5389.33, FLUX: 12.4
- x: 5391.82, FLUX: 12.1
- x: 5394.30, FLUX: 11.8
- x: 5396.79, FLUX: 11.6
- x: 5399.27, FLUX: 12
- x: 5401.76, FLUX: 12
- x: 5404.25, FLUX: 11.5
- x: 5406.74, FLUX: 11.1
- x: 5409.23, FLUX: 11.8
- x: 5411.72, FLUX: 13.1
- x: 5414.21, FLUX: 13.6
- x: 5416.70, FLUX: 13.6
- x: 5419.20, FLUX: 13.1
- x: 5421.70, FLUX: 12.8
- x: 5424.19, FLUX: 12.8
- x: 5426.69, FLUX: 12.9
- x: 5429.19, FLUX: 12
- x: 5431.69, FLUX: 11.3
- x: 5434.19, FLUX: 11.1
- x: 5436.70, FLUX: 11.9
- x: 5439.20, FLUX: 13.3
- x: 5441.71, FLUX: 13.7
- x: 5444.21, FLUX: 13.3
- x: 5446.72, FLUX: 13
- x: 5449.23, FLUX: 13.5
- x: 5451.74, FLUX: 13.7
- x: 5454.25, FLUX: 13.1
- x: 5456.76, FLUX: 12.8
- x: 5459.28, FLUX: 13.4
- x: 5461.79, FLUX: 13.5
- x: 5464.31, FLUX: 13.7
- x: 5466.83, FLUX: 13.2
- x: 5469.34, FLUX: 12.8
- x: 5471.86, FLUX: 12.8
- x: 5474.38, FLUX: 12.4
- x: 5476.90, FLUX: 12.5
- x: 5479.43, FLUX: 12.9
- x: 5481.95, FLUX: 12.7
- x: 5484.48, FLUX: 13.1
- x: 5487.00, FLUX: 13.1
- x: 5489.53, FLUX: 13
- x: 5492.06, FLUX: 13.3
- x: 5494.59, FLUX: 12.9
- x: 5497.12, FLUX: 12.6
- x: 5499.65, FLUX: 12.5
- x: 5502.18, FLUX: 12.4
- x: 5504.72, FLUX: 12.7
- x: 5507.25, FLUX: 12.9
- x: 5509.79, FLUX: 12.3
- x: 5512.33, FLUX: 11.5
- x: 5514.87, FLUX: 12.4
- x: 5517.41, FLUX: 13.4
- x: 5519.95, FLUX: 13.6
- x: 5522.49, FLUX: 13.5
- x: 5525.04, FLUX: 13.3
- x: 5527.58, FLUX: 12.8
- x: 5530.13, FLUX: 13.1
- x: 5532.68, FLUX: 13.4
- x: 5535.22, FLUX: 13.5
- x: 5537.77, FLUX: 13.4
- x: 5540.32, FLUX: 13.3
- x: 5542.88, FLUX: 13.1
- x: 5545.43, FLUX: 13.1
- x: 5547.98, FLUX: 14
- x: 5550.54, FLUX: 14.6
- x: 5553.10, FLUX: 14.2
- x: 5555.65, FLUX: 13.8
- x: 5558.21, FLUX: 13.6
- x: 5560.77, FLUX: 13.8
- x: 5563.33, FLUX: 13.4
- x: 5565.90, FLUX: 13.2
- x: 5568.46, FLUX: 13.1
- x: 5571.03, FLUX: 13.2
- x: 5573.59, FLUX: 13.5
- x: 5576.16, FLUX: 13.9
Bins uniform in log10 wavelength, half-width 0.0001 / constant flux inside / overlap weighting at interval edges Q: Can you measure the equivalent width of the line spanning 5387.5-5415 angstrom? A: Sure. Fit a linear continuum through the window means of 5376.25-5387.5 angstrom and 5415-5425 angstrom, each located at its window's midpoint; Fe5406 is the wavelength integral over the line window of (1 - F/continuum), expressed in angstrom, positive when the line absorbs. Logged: 2.19 angstrom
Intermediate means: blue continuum 13.1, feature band 12.1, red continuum 13.1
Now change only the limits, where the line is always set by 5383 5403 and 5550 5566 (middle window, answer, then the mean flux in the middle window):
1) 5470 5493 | 0.3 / 12.9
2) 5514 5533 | 0.4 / 13.2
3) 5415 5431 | -0.4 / 12.8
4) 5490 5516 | 1.4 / 12.6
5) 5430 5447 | 0.2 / 12.5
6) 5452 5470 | -0.6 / 13.3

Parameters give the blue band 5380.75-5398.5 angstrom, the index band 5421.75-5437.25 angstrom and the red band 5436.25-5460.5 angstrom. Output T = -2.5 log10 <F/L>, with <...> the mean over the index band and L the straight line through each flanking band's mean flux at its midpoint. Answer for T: 0.08 mag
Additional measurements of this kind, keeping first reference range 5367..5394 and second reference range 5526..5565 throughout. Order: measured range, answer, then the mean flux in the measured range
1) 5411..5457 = 0.02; 12.9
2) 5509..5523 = 0.05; 12.8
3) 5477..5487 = 0.03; 12.9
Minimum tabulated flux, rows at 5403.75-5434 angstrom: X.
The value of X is 11.1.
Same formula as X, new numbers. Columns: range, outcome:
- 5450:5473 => 12.8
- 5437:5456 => 13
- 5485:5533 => 11.5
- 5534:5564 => 13.1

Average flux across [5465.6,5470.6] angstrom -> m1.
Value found 13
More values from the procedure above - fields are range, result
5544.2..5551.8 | 13.9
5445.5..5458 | 13.2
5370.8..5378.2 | 13.3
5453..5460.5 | 13.1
